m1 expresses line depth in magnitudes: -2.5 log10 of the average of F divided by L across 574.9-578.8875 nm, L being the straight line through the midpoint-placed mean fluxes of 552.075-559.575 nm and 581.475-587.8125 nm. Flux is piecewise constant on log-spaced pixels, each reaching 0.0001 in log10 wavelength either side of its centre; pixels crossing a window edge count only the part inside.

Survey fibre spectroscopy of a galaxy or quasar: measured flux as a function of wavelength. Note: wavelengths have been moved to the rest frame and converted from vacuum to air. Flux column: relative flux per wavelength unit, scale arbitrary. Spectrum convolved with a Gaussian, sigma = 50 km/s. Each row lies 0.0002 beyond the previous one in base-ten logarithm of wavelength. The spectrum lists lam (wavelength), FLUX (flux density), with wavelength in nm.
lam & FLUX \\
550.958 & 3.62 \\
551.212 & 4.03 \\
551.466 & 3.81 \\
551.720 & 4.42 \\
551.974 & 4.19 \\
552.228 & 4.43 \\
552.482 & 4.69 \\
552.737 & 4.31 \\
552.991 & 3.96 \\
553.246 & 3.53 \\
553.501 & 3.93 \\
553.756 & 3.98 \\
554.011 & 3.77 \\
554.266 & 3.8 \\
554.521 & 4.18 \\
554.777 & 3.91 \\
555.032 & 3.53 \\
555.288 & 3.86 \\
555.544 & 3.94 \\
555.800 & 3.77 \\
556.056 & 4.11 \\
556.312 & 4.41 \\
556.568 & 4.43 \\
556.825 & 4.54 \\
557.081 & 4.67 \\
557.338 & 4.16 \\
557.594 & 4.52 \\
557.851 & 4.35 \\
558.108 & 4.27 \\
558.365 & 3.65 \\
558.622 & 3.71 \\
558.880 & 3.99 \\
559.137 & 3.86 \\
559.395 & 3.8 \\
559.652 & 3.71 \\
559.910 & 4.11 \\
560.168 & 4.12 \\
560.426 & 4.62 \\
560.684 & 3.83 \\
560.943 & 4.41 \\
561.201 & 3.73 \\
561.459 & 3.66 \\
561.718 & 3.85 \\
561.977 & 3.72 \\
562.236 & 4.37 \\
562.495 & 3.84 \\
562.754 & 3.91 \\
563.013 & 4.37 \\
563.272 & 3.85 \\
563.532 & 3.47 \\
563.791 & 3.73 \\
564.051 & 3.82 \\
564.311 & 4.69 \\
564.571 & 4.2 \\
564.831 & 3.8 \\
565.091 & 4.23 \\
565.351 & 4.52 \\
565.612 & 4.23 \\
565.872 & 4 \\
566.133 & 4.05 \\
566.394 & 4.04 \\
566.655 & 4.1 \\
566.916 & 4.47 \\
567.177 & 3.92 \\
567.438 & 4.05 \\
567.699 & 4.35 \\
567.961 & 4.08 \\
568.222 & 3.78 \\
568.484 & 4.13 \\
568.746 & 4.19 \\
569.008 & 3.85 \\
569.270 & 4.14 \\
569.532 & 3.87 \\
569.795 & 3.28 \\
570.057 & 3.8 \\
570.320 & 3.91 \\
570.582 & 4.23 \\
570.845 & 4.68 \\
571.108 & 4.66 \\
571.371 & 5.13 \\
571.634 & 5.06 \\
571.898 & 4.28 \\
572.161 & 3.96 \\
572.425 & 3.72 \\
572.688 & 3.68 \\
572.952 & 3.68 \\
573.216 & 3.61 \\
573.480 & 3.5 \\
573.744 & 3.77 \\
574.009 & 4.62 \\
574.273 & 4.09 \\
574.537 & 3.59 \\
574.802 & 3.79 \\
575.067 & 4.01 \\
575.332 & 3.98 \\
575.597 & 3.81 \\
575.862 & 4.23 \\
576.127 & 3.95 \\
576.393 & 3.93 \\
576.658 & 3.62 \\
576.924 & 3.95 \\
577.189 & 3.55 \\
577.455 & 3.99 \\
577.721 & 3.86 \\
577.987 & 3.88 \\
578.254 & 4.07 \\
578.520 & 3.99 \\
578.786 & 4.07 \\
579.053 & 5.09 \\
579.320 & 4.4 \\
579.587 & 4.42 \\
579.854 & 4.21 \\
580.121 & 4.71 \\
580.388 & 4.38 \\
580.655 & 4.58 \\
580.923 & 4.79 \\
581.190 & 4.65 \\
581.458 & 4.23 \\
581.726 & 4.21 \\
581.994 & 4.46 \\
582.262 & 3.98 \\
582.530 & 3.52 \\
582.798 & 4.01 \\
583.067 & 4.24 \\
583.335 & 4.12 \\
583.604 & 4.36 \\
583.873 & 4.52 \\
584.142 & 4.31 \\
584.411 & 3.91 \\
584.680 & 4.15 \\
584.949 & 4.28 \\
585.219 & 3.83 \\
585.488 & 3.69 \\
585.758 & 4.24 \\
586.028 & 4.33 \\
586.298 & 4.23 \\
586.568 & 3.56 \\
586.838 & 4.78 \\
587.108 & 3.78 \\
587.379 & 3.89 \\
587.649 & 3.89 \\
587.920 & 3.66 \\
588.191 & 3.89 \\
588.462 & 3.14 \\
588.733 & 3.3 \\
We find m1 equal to 0.05 mag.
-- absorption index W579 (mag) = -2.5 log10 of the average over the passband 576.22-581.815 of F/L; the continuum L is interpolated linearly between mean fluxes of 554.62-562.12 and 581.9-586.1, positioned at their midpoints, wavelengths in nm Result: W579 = -0.03 mag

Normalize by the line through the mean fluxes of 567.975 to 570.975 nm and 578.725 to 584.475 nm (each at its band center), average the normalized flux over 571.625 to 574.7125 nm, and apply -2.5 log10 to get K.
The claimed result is 0.05 mag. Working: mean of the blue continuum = 3.99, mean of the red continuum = 4.33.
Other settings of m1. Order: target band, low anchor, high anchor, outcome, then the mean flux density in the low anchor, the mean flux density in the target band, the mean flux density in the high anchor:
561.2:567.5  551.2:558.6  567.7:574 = 0.01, 4.1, 4.03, 4.06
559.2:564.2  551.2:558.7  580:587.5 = 0.05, 4.1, 3.94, 4.2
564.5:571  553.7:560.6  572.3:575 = -0.05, 4.07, 4.08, 3.81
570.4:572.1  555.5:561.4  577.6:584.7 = -0.10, 4.12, 4.62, 4.27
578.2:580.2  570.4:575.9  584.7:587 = -0.07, 4.09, 4.37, 4.12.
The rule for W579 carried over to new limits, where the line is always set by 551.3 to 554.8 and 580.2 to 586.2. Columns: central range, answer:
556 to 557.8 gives -0.084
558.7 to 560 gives 0.060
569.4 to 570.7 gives 0.093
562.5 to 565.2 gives 0.034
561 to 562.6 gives 0.062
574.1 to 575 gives 0.082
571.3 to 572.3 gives -0.100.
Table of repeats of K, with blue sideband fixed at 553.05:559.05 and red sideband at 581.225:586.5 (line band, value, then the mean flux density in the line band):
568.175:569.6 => 0.02 mag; 4.01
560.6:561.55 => 0.04 mag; 3.92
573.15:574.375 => 0.05 mag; 3.93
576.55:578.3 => 0.08 mag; 3.84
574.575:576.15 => 0.05 mag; 3.94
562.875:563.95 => 0.06 mag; 3.86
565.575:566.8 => 0.00 mag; 4.08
